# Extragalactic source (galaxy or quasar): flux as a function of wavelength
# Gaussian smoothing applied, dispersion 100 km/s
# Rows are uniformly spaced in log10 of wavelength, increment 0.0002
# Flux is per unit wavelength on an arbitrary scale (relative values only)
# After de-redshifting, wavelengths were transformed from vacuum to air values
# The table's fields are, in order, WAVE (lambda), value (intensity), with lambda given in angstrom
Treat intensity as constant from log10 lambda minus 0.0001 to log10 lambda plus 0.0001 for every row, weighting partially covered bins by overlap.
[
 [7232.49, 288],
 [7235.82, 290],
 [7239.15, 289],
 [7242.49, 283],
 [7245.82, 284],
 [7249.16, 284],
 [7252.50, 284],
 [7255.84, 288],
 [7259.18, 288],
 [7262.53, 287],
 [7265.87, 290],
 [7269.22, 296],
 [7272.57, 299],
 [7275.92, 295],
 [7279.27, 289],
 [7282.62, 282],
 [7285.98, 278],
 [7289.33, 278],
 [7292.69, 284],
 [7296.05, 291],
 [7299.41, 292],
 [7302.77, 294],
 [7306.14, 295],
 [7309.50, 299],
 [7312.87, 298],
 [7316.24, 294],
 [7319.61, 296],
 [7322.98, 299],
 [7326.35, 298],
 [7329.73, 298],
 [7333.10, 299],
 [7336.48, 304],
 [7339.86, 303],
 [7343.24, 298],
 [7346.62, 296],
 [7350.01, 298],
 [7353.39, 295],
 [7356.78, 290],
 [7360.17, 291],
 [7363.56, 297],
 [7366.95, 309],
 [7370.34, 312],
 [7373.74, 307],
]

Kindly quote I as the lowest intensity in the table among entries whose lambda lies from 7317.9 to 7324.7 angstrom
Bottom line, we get 296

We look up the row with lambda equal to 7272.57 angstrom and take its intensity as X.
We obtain 299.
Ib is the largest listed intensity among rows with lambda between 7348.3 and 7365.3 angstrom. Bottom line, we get 298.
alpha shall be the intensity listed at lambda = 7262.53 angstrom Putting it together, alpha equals 287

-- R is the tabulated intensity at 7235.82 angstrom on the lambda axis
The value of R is 290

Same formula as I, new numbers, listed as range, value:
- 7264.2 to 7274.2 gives 290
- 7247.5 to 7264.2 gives 284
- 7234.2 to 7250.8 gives 283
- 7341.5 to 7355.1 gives 295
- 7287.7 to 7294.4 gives 278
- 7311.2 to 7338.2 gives 294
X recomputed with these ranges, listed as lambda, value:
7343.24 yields 298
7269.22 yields 296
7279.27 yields 289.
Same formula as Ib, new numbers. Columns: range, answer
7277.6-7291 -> 289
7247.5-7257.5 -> 288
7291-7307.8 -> 295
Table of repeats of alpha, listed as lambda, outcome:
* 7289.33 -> 278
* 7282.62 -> 282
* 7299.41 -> 292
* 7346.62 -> 296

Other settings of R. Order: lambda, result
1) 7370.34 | 312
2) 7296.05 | 291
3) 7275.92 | 295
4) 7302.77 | 294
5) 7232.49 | 288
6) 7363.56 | 297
